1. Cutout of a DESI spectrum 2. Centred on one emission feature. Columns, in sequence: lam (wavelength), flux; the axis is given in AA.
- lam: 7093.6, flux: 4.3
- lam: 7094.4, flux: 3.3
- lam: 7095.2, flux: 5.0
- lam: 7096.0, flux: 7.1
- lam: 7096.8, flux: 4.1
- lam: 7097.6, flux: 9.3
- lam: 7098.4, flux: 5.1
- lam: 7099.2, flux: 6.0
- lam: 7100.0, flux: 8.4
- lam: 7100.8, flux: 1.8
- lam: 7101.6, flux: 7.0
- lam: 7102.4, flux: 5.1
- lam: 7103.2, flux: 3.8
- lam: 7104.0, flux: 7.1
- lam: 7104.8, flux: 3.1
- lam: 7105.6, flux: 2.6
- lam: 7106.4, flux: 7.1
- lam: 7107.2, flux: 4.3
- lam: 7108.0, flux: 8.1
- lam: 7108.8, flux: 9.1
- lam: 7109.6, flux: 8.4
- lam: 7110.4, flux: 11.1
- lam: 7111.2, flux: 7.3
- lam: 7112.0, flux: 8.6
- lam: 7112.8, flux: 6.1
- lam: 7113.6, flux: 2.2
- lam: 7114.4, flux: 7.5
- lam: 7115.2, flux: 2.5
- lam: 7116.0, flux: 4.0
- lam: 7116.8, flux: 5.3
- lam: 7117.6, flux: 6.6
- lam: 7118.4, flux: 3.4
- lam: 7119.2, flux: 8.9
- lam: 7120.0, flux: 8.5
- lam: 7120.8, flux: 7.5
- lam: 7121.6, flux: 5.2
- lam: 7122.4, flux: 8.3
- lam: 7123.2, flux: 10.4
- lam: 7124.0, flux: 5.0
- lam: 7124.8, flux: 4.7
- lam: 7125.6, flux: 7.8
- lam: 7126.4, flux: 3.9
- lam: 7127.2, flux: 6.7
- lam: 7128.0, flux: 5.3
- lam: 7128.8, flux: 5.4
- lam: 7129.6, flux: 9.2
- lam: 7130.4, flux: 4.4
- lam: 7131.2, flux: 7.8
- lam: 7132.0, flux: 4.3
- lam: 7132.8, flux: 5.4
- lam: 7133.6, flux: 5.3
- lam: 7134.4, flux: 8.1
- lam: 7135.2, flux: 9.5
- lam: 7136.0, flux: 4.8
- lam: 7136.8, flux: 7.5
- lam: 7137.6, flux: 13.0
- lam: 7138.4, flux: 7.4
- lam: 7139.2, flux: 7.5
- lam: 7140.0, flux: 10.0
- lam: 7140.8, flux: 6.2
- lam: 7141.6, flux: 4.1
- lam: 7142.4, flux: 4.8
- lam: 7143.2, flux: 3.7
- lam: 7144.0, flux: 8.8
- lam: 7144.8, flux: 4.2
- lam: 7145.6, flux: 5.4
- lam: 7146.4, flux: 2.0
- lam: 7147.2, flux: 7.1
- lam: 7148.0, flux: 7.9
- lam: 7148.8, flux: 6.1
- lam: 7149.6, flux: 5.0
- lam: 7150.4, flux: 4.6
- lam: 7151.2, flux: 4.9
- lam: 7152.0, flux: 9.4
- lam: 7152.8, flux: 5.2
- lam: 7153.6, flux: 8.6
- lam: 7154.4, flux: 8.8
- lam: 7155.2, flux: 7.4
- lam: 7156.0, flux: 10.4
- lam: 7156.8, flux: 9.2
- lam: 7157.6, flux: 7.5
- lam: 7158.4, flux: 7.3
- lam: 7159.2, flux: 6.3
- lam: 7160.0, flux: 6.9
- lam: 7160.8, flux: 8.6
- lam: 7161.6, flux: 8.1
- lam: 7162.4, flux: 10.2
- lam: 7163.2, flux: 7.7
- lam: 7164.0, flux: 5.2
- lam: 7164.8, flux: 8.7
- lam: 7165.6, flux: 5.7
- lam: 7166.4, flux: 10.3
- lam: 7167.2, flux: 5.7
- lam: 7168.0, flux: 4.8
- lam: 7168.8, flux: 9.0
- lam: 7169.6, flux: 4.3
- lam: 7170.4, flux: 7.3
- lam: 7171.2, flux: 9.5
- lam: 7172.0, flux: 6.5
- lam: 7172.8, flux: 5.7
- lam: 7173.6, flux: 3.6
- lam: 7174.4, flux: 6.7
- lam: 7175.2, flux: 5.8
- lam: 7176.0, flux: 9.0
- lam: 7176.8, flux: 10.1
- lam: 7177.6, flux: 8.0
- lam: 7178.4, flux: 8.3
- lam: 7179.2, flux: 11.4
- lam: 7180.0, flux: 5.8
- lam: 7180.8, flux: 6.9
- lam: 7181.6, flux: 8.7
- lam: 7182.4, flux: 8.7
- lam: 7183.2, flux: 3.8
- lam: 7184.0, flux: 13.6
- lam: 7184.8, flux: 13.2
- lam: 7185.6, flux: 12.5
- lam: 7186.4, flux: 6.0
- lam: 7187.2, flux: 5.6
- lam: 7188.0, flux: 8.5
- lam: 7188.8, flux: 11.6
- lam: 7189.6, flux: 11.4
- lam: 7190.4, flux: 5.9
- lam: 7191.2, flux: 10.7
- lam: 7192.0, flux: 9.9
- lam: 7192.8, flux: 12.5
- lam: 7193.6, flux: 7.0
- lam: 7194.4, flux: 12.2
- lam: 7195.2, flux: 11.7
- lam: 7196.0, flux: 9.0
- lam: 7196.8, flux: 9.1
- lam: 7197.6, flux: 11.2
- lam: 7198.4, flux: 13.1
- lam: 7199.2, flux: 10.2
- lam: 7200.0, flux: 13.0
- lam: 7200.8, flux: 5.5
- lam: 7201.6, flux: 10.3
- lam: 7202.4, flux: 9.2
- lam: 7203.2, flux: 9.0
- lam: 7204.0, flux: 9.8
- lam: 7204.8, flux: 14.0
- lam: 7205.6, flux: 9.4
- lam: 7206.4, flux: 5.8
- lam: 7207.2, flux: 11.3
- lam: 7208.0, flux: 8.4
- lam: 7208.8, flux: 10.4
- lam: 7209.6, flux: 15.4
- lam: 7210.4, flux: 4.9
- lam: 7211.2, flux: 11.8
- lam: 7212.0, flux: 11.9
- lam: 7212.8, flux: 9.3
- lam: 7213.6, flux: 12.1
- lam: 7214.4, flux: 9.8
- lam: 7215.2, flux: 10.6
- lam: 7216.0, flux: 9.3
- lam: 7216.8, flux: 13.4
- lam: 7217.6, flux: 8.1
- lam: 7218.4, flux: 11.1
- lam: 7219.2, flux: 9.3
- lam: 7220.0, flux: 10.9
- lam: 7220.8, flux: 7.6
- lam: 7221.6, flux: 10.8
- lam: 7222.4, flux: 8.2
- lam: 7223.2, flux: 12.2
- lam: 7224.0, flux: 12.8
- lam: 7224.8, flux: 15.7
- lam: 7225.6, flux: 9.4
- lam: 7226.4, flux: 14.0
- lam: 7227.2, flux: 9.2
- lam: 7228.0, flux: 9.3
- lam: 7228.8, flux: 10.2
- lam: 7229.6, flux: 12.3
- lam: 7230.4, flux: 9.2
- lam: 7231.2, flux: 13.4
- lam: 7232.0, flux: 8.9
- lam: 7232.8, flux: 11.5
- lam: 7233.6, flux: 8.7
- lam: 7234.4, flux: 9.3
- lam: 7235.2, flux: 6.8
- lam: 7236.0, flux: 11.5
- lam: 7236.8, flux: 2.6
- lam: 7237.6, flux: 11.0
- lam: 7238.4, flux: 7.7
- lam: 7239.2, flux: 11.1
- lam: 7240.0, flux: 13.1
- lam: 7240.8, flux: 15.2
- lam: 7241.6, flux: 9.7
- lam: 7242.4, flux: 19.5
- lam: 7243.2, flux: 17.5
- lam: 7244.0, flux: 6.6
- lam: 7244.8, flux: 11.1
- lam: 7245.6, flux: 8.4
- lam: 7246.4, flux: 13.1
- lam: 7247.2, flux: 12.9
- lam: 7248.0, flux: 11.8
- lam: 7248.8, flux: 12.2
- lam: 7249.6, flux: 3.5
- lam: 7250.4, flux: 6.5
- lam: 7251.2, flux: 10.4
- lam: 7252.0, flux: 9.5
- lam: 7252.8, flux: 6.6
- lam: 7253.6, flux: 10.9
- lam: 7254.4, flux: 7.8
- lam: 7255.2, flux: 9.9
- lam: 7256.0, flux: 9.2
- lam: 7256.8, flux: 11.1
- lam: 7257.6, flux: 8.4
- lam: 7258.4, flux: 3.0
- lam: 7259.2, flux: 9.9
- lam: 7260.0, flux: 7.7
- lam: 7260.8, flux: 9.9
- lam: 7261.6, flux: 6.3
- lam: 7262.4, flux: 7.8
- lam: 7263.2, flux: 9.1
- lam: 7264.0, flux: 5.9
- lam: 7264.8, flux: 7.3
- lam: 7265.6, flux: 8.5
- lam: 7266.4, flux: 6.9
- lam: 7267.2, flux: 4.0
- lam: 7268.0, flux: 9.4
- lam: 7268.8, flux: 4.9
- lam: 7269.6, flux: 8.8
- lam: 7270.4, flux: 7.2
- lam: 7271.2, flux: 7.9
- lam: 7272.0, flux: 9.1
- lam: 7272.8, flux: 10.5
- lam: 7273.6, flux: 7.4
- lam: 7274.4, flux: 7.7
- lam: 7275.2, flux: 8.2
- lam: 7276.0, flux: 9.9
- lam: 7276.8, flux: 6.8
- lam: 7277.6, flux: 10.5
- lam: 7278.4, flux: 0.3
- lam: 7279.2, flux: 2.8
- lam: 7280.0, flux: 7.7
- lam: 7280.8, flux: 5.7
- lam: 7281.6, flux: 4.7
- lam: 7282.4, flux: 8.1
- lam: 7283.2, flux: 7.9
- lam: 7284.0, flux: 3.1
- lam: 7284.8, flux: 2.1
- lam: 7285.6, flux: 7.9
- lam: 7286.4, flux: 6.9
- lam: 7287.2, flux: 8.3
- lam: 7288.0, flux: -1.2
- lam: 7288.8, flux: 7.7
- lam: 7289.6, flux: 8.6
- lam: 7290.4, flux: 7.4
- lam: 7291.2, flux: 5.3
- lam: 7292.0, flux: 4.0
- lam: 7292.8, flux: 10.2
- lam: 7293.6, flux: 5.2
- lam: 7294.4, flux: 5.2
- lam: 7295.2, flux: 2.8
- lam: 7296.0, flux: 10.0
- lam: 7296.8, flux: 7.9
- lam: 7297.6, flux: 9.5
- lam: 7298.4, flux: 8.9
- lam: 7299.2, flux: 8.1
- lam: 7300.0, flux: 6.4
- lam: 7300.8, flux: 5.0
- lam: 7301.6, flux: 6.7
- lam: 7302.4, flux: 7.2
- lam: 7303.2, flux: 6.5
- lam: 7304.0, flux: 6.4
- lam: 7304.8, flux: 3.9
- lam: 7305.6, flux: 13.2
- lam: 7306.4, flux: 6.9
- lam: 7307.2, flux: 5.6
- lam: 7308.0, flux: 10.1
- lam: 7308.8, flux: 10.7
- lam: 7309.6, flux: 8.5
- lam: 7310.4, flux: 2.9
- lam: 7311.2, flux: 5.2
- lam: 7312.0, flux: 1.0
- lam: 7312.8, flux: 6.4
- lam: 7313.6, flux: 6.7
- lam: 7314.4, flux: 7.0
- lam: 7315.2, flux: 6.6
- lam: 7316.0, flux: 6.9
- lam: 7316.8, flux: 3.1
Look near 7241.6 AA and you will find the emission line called Mg II 2798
